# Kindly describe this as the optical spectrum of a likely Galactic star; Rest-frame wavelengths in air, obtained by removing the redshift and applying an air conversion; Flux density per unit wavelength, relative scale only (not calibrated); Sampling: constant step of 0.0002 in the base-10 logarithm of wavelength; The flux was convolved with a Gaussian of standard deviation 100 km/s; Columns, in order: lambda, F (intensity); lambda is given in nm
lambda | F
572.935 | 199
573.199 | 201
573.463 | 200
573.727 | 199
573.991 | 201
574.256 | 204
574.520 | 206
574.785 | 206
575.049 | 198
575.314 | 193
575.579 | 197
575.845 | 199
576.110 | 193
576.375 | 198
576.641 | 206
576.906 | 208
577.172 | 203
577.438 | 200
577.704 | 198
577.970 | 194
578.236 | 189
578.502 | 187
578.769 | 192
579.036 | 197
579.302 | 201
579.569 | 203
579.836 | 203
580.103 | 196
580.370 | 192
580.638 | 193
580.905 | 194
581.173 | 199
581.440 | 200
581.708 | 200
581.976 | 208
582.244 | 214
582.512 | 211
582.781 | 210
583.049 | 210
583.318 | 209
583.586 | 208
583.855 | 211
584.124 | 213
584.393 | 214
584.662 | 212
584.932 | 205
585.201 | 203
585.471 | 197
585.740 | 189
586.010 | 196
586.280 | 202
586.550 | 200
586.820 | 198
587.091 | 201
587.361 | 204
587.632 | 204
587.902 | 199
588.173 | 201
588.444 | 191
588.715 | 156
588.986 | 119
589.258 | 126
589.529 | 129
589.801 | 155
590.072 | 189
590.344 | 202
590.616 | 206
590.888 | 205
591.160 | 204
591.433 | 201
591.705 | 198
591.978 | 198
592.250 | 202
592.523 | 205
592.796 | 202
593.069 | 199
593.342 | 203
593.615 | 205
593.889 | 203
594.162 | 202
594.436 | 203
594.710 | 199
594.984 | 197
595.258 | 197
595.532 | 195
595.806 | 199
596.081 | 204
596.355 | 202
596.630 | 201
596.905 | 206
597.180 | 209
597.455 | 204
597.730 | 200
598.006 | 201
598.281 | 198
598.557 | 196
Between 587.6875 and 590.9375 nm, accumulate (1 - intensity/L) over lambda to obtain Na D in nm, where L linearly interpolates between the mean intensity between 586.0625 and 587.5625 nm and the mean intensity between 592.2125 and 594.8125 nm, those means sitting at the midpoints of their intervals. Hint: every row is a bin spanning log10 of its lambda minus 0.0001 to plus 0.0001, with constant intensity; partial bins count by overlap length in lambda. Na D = 0.46 nm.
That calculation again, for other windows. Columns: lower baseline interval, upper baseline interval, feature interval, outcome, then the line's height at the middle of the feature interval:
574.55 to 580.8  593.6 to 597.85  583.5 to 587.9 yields -0.09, 199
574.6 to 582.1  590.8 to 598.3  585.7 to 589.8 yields 0.41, 200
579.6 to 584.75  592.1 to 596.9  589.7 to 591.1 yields 0.07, 202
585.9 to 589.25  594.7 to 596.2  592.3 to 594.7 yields -0.09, 195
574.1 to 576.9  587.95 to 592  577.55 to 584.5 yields -0.36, 192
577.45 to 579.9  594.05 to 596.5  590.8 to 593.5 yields -0.04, 199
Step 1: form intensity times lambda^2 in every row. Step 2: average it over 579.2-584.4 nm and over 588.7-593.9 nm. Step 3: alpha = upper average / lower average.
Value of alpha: 0.94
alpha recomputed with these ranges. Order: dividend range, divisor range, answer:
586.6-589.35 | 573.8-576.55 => 0.95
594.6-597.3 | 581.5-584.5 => 1.00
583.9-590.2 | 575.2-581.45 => 0.98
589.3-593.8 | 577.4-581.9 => 1.02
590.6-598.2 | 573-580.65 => 1.08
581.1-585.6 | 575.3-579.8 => 1.07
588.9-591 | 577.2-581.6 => 0.88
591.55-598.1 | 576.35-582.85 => 1.06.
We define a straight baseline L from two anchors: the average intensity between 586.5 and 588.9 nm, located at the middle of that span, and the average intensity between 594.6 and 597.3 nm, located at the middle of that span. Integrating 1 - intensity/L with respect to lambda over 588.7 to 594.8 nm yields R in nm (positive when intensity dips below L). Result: 0.28 nm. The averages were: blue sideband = 193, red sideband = 201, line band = 188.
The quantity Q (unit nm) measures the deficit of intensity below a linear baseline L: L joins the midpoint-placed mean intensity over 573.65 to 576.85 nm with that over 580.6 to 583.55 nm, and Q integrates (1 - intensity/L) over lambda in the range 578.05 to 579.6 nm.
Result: 0.06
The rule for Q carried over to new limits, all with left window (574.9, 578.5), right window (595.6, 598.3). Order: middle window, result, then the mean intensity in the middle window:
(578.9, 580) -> -0.013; 201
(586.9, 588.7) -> 0.030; 197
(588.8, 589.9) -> 0.373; 133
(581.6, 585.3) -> -0.184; 209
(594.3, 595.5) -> 0.020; 199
